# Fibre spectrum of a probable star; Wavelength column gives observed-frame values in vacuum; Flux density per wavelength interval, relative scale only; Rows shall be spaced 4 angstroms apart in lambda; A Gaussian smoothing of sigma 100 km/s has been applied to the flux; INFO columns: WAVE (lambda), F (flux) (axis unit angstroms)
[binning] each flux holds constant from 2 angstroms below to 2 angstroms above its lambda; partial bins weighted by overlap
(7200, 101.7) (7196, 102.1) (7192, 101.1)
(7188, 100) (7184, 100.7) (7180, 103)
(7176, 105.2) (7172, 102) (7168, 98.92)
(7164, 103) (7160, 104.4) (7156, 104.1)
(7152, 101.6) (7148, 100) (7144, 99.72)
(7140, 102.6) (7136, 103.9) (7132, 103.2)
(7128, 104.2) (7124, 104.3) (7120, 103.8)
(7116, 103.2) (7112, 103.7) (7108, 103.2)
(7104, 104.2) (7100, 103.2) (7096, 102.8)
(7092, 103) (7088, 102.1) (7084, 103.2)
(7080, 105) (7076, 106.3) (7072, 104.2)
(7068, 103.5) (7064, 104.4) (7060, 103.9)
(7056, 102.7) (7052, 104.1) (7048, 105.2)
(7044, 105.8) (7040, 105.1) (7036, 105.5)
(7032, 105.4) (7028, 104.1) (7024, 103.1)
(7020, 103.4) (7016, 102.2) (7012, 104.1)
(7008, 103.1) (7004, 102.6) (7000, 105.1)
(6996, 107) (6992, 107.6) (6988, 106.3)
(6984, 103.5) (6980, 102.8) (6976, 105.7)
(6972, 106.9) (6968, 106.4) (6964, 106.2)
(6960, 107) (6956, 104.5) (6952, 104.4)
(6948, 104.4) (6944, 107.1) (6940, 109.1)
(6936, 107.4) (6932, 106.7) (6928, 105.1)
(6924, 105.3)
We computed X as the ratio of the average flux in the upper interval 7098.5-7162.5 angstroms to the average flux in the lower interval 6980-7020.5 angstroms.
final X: 0.99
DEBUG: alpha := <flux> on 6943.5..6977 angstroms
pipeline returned 106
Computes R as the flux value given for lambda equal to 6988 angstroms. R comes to 106.3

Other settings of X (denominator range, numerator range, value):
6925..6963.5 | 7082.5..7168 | 0.97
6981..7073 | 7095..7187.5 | 0.98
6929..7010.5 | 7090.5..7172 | 0.97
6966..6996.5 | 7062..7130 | 0.98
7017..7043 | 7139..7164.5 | 0.98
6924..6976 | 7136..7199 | 0.96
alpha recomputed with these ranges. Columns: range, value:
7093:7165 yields 103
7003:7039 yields 104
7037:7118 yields 104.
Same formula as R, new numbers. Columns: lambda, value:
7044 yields 105.8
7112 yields 103.7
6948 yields 104.4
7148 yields 100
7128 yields 104.2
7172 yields 102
